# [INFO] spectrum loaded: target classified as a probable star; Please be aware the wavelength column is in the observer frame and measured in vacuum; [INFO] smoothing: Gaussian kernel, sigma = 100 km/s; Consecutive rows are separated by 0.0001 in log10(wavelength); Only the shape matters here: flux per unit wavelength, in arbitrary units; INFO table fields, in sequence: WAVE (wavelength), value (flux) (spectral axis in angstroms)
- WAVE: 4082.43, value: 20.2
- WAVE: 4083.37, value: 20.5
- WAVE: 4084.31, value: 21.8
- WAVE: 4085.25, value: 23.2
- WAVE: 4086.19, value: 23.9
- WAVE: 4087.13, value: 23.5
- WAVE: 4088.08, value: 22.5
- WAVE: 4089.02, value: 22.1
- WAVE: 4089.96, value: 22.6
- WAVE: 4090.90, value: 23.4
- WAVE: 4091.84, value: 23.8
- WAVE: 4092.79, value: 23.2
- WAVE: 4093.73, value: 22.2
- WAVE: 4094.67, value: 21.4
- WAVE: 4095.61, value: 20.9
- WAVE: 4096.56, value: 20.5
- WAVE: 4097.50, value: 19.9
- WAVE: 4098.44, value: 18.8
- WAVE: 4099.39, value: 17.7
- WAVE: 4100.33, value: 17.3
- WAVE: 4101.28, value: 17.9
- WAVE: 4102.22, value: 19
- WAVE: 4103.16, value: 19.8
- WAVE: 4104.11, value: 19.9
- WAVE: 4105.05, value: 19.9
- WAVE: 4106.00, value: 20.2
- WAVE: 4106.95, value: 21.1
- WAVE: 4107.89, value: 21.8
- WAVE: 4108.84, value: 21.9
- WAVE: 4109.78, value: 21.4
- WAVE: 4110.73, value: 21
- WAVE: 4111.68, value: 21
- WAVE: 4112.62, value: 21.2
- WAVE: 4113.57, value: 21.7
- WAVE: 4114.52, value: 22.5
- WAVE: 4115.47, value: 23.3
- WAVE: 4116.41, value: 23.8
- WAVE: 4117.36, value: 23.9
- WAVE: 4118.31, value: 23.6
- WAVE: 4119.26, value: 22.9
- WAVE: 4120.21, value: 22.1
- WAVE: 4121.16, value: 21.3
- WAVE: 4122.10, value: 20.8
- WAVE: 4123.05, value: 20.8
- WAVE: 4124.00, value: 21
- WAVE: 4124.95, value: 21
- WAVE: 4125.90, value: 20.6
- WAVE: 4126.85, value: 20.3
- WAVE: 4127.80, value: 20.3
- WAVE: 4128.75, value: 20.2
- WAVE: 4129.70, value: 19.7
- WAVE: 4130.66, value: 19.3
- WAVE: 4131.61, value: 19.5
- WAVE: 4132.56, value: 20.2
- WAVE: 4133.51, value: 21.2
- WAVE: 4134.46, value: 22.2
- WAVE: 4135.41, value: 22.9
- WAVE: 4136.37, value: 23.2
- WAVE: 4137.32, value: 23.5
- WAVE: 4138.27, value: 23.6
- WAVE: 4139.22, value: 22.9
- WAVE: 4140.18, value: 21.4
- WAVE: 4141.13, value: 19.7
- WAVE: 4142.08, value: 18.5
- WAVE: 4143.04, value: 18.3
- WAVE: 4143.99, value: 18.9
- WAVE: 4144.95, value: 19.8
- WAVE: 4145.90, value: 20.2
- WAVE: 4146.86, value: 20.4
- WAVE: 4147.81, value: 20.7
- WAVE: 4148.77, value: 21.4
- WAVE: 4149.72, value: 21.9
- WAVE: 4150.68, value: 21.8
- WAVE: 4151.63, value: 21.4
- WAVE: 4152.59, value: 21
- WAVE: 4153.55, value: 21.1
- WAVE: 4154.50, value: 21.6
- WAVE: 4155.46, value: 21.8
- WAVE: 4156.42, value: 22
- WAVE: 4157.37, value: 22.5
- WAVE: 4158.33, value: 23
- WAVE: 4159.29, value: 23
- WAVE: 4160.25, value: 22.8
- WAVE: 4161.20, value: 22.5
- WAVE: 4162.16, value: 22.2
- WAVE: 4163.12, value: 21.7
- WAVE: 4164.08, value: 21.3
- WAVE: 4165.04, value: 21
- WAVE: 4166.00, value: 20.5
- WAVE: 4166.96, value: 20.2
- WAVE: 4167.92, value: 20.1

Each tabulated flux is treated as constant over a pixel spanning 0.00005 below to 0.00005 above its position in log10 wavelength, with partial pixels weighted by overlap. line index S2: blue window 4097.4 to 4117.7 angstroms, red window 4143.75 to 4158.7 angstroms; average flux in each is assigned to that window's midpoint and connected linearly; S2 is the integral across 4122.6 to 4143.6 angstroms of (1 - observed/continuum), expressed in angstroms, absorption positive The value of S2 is 0.09 angstroms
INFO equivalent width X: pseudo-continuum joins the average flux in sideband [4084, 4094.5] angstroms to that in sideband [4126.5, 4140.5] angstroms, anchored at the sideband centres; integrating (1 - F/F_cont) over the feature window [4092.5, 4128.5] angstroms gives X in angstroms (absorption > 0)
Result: 1.9 angstroms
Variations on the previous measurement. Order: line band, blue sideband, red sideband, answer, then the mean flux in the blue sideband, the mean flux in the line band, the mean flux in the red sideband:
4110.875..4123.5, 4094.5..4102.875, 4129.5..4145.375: -1.4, 19.2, 22.2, 20.9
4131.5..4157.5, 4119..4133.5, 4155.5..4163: 0.5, 20.7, 21.2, 22.5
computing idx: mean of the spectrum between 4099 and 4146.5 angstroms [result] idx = 20.9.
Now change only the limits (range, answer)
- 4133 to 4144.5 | 21.3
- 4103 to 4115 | 21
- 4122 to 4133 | 20.3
